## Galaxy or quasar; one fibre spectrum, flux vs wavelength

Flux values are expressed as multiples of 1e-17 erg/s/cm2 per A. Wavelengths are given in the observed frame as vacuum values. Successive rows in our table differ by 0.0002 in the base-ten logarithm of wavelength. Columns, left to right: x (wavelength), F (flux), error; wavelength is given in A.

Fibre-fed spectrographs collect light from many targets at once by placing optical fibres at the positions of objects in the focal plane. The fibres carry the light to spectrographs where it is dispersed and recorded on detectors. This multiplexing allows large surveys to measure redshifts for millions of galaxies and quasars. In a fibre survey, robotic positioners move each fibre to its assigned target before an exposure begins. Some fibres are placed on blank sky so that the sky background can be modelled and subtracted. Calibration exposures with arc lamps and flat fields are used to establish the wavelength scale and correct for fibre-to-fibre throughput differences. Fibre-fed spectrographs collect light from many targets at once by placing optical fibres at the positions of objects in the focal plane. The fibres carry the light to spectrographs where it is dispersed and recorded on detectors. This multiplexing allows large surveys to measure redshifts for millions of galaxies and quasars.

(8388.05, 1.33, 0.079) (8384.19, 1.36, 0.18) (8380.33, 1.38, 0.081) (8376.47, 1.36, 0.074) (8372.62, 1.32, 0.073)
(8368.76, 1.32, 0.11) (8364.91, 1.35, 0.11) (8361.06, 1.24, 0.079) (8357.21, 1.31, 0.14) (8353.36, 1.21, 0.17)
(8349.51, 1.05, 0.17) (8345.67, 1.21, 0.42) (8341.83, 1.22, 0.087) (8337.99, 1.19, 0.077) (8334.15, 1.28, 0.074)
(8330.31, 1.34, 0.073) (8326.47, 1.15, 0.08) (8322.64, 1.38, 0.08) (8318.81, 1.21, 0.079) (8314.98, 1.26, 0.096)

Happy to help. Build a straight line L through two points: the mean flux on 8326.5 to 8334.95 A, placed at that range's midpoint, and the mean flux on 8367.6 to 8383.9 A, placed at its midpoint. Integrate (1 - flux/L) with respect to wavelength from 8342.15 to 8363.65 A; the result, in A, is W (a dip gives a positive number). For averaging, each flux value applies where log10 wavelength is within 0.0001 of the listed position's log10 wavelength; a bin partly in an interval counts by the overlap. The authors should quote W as 1.7 A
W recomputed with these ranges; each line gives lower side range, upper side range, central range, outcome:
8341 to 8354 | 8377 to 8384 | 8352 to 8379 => -0.6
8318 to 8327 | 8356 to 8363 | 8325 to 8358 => 1.4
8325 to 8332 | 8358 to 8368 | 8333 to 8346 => 0.4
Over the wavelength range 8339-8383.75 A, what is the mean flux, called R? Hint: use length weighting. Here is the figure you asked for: 1.27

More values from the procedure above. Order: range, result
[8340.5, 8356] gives 1.18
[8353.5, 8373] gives 1.3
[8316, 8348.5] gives 1.24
